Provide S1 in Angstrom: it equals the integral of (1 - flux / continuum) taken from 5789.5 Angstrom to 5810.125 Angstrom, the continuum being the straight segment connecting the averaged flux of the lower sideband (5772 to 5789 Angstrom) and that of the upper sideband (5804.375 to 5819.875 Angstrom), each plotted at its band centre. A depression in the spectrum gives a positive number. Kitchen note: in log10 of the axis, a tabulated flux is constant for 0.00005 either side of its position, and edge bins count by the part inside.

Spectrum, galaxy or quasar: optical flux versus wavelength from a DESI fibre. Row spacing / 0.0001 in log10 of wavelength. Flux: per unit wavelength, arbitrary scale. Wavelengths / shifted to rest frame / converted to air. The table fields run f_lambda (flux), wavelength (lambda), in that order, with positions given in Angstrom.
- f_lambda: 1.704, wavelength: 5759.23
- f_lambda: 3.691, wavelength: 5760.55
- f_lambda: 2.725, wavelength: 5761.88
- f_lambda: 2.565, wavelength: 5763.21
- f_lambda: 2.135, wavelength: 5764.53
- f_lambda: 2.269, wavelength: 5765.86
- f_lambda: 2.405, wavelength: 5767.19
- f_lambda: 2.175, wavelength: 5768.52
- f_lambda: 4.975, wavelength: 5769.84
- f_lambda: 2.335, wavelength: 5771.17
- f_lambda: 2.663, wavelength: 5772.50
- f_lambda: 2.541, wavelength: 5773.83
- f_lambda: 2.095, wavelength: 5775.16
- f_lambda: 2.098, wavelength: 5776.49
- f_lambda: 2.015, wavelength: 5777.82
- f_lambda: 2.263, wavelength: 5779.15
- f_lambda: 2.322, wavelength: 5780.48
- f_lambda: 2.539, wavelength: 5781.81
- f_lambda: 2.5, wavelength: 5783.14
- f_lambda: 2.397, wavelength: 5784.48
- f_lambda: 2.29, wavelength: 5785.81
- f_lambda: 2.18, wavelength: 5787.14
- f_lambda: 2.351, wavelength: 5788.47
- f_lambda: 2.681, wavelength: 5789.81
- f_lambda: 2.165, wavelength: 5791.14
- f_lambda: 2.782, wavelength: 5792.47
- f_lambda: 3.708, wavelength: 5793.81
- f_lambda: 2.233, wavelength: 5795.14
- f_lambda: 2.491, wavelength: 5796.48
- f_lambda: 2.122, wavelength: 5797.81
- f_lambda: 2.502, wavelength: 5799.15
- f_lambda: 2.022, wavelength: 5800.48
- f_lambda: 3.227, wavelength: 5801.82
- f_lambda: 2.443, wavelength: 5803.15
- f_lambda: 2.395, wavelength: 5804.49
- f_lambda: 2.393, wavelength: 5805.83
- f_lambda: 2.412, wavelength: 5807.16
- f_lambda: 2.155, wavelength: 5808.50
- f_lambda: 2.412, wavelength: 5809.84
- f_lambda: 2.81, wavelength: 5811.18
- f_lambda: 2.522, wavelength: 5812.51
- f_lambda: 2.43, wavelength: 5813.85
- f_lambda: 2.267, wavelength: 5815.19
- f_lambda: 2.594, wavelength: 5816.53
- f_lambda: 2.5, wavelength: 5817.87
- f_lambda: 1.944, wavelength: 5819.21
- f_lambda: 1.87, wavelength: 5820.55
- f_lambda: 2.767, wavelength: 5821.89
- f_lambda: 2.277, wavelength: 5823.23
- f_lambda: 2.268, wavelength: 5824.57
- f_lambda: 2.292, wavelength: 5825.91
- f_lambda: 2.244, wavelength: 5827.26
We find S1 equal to -1.2 Angstrom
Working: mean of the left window 2.32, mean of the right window 2.4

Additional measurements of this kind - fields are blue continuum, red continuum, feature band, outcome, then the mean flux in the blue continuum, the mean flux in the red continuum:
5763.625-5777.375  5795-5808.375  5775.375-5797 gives 0.49 Angstrom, 2.56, 2.42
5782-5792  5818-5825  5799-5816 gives -1.18 Angstrom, 2.38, 2.25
